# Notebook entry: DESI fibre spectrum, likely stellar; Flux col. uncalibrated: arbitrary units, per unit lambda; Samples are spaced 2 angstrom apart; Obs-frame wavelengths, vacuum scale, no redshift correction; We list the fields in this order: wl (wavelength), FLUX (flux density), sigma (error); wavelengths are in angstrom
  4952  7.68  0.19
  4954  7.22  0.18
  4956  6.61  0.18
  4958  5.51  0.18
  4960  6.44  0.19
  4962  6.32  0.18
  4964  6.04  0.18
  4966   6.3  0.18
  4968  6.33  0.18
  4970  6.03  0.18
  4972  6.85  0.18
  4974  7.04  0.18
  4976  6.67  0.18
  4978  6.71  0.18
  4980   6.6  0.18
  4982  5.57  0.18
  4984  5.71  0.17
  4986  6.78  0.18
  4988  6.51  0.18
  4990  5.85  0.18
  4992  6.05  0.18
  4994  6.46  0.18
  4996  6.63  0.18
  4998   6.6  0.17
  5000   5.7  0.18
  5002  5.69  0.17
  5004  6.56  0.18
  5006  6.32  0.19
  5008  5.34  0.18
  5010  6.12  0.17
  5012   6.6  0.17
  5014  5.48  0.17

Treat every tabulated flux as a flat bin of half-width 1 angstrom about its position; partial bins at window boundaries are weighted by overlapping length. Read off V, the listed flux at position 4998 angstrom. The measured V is 6.6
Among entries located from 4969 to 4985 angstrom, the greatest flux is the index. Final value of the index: 7.04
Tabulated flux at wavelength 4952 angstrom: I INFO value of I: 7.68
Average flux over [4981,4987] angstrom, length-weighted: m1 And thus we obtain 6.02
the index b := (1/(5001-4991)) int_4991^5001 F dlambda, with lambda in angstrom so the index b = 6.29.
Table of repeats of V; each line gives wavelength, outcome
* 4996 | 6.63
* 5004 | 6.56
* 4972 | 6.85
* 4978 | 6.71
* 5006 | 6.32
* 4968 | 6.33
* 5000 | 5.7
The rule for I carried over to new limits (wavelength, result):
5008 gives 5.34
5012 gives 6.6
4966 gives 6.3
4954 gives 7.22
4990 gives 5.85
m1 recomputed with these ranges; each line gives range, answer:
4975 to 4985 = 6.25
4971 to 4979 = 6.82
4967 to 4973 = 6.4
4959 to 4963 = 6.38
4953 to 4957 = 6.92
